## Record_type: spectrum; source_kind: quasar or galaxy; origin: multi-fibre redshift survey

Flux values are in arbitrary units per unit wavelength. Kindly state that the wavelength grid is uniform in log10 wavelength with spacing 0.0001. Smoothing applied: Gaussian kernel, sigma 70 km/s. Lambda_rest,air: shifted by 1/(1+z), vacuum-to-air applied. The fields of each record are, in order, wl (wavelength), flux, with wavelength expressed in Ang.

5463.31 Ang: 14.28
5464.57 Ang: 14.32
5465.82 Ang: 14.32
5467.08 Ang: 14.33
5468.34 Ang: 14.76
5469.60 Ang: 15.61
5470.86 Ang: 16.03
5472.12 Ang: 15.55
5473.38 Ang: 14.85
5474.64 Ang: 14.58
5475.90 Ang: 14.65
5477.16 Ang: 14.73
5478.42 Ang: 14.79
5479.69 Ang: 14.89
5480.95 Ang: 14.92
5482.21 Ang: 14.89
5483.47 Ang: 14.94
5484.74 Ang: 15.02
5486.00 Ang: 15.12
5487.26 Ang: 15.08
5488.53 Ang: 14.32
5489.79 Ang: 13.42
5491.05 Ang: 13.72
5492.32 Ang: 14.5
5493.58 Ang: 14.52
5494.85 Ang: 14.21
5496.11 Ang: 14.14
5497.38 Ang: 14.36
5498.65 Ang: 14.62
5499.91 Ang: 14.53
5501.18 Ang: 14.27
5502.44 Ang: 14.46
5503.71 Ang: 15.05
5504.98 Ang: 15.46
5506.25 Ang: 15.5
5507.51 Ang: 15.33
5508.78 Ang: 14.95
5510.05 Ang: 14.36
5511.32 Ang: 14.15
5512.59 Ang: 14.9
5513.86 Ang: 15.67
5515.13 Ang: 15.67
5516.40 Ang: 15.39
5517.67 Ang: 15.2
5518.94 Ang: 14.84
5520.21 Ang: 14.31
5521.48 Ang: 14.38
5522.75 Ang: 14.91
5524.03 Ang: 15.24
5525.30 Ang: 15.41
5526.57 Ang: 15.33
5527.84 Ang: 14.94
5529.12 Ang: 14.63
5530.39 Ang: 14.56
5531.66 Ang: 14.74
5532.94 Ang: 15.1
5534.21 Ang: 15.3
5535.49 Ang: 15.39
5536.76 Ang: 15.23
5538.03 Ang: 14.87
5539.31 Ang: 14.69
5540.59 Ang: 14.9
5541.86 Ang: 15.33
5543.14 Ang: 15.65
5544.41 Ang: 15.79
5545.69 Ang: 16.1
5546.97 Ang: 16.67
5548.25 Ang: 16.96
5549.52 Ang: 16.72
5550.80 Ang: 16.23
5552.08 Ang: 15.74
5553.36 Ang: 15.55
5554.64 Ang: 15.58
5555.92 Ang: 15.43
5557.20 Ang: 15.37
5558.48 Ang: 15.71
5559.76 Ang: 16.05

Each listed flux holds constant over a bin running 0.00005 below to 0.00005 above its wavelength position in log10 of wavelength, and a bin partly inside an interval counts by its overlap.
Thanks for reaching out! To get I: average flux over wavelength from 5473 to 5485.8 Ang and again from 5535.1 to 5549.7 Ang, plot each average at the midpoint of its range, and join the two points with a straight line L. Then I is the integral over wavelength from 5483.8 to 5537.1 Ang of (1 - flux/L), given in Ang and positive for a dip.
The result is 1.5 Ang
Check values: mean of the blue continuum 14.8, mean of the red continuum 15.7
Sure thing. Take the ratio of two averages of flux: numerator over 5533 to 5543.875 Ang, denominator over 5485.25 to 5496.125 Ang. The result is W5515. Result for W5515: 1.06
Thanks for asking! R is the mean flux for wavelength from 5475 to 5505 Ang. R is 14.6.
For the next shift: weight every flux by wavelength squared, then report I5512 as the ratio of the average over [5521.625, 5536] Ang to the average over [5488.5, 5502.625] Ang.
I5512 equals 1.07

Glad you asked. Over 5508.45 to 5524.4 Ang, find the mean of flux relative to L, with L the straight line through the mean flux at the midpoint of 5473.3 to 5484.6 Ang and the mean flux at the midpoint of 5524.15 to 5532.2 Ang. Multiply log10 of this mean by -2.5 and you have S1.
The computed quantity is 0.00 mag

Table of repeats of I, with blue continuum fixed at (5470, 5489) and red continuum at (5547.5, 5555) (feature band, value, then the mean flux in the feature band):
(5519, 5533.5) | 0.8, 14.9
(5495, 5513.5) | 0.8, 14.7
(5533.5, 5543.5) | 0.5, 15.2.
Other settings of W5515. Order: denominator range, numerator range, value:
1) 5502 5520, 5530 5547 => 1.01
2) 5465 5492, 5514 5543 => 1.02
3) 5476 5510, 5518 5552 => 1.04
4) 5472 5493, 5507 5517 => 1.02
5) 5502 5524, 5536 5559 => 1.05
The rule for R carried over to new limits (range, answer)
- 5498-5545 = 15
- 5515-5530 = 15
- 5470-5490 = 14.9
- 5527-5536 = 14.9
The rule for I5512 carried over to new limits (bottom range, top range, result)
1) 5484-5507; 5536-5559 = 1.10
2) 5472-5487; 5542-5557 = 1.10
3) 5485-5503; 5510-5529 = 1.05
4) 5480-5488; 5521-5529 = 1.02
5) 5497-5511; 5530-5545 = 1.04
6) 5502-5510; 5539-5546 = 1.04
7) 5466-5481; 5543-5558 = 1.10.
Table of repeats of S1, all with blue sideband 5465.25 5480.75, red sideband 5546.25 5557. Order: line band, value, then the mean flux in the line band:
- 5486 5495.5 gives 0.06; 14.3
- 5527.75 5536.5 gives 0.06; 15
